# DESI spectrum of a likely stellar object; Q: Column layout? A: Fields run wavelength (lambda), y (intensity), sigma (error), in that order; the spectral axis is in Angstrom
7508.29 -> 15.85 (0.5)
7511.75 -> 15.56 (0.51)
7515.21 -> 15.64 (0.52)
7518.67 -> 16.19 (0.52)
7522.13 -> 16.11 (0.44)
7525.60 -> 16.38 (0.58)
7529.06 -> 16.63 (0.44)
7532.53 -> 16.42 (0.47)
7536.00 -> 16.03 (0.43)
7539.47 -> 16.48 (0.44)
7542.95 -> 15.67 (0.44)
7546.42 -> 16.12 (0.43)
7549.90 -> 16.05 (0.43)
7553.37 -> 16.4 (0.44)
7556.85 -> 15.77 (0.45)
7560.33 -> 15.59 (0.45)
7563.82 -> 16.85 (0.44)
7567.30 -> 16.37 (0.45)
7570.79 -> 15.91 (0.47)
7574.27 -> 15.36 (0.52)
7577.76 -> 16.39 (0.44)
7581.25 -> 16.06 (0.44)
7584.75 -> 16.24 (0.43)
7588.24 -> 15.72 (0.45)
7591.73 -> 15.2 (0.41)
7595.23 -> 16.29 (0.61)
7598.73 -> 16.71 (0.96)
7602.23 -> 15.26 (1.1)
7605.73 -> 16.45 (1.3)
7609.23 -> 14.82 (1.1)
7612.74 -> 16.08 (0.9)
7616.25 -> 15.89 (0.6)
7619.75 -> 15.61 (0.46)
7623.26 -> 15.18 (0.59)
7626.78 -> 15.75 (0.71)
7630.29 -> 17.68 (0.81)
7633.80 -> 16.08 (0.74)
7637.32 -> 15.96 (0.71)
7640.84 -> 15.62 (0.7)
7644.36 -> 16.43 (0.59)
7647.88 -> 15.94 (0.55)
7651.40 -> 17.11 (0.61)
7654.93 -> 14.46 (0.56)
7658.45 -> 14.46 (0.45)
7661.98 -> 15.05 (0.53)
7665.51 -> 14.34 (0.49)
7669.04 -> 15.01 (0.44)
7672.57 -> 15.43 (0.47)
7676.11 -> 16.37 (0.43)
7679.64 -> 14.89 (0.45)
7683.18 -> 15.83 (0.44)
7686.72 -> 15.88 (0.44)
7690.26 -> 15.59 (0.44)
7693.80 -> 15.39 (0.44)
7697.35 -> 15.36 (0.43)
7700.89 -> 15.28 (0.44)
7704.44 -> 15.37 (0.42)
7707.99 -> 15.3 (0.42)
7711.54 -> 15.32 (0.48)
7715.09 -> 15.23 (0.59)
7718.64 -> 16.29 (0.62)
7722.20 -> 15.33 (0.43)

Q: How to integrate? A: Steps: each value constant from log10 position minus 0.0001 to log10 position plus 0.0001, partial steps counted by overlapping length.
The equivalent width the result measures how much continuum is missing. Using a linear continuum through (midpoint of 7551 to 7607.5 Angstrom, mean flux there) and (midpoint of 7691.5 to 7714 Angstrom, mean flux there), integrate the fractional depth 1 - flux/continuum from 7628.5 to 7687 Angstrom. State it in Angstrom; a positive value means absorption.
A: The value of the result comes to -0.3 Angstrom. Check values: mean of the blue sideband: 16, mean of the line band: 15.7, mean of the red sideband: 15.3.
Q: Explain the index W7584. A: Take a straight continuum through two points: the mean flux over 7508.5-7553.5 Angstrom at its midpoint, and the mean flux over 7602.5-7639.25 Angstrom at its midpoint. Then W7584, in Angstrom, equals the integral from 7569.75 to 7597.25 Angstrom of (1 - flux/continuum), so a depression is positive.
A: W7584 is 0.17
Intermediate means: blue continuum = 16.1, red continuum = 15.9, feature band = 15.9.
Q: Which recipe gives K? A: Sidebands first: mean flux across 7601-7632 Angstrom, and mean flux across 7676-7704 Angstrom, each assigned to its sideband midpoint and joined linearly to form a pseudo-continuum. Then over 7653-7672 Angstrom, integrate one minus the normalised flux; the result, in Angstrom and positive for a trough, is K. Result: 1.1 Angstrom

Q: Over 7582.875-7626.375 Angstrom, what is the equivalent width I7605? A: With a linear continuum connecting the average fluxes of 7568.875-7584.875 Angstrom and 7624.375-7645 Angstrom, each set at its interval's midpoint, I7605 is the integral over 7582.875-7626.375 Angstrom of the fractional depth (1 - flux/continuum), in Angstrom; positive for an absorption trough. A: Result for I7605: 0.8 Angstrom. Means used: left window 16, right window 16.2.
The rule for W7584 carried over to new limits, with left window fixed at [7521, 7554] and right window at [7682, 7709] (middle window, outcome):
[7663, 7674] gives 0.5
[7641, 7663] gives 0.1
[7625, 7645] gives -0.6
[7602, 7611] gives 0.2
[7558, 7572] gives -0.1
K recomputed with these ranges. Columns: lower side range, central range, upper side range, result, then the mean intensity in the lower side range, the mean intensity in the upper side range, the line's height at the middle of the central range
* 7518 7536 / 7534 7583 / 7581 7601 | 0.3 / 16.3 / 16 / 16.2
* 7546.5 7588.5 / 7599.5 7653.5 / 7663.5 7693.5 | -0.9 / 16.1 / 15.4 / 15.7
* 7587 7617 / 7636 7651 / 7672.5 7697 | -0.4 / 15.8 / 15.6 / 15.7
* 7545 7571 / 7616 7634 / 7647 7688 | -0.4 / 16.1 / 15.4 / 15.7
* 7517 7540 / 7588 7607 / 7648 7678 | -0.2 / 16.3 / 15.3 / 15.8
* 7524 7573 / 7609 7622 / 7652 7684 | -0.1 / 16.2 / 15.1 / 15.6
